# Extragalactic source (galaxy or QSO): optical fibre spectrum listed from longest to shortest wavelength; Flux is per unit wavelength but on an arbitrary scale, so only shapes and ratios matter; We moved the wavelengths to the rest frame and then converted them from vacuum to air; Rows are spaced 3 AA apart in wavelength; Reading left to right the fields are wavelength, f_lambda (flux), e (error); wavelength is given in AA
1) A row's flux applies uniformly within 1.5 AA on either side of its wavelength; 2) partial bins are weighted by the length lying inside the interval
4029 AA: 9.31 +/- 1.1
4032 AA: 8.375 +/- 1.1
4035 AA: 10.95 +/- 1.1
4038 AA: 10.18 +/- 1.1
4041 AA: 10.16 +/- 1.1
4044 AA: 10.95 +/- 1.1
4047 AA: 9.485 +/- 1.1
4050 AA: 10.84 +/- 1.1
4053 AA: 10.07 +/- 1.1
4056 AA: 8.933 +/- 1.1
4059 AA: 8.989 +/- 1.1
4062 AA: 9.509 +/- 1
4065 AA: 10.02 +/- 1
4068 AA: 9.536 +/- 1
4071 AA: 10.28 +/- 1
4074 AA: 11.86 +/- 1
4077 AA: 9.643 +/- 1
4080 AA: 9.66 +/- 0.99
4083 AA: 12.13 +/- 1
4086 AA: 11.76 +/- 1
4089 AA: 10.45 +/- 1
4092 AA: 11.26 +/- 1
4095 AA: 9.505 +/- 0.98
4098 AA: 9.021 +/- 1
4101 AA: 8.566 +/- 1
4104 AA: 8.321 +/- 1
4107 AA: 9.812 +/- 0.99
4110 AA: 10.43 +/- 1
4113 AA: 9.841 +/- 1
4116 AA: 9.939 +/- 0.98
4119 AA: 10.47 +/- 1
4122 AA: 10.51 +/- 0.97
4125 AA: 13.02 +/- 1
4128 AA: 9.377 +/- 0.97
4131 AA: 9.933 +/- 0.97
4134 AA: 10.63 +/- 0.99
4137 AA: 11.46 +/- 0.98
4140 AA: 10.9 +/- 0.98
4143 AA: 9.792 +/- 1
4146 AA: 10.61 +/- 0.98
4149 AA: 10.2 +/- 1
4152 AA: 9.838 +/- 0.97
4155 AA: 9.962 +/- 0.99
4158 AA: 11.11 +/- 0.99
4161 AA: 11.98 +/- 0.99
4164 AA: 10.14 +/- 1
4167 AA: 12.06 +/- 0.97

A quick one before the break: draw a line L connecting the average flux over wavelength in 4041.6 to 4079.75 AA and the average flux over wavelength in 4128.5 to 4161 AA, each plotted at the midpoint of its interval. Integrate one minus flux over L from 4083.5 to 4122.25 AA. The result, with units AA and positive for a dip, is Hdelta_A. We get 0.8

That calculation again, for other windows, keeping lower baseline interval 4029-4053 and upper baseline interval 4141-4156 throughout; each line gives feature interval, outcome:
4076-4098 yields -0.98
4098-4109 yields 1.21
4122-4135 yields -0.79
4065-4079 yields -0.26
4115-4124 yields -0.33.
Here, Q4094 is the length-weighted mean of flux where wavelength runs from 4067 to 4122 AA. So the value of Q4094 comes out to 10.2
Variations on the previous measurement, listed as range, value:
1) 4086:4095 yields 10.8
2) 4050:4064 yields 9.56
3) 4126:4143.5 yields 10.5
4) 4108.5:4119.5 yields 10.1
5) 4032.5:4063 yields 9.96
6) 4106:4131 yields 10.4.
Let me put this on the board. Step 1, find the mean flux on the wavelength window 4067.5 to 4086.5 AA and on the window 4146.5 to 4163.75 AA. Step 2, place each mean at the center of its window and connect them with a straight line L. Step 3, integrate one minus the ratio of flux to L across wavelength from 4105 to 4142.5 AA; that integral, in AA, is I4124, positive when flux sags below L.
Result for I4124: 0.54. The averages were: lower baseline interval 10.7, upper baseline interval 10.6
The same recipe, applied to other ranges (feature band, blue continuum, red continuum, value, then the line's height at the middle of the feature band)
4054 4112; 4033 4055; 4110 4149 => 2.33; 10.4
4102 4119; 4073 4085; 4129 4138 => 1.53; 10.7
